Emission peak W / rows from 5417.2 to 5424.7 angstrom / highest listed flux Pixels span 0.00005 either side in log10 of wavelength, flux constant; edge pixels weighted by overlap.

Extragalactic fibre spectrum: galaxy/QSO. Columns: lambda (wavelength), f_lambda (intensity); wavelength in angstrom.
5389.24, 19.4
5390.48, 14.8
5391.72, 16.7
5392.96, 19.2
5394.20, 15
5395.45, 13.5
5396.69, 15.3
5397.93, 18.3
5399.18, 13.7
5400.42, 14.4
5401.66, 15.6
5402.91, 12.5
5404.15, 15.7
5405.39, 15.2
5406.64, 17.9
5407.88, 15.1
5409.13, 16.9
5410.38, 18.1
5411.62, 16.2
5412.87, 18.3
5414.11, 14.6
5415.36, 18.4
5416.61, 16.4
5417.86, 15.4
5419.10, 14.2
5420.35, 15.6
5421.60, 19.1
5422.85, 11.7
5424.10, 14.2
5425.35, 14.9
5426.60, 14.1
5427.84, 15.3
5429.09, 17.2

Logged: 19.1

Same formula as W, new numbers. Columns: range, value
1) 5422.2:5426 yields 14.9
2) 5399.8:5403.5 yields 15.6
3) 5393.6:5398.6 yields 18.3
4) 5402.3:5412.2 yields 18.1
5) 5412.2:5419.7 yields 18.4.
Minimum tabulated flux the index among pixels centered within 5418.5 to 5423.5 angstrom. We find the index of 11.7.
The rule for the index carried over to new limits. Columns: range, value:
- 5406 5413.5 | 15.1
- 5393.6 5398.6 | 13.5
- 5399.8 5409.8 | 12.5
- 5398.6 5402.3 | 13.7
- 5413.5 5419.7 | 14.2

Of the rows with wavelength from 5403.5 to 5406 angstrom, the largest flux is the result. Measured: 15.7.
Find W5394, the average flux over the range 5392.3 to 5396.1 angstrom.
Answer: 15.9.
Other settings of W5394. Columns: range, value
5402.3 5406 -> 14.5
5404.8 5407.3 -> 16.5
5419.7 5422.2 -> 17.3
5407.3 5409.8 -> 16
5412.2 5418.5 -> 16.6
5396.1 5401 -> 15.4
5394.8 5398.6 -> 15.6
